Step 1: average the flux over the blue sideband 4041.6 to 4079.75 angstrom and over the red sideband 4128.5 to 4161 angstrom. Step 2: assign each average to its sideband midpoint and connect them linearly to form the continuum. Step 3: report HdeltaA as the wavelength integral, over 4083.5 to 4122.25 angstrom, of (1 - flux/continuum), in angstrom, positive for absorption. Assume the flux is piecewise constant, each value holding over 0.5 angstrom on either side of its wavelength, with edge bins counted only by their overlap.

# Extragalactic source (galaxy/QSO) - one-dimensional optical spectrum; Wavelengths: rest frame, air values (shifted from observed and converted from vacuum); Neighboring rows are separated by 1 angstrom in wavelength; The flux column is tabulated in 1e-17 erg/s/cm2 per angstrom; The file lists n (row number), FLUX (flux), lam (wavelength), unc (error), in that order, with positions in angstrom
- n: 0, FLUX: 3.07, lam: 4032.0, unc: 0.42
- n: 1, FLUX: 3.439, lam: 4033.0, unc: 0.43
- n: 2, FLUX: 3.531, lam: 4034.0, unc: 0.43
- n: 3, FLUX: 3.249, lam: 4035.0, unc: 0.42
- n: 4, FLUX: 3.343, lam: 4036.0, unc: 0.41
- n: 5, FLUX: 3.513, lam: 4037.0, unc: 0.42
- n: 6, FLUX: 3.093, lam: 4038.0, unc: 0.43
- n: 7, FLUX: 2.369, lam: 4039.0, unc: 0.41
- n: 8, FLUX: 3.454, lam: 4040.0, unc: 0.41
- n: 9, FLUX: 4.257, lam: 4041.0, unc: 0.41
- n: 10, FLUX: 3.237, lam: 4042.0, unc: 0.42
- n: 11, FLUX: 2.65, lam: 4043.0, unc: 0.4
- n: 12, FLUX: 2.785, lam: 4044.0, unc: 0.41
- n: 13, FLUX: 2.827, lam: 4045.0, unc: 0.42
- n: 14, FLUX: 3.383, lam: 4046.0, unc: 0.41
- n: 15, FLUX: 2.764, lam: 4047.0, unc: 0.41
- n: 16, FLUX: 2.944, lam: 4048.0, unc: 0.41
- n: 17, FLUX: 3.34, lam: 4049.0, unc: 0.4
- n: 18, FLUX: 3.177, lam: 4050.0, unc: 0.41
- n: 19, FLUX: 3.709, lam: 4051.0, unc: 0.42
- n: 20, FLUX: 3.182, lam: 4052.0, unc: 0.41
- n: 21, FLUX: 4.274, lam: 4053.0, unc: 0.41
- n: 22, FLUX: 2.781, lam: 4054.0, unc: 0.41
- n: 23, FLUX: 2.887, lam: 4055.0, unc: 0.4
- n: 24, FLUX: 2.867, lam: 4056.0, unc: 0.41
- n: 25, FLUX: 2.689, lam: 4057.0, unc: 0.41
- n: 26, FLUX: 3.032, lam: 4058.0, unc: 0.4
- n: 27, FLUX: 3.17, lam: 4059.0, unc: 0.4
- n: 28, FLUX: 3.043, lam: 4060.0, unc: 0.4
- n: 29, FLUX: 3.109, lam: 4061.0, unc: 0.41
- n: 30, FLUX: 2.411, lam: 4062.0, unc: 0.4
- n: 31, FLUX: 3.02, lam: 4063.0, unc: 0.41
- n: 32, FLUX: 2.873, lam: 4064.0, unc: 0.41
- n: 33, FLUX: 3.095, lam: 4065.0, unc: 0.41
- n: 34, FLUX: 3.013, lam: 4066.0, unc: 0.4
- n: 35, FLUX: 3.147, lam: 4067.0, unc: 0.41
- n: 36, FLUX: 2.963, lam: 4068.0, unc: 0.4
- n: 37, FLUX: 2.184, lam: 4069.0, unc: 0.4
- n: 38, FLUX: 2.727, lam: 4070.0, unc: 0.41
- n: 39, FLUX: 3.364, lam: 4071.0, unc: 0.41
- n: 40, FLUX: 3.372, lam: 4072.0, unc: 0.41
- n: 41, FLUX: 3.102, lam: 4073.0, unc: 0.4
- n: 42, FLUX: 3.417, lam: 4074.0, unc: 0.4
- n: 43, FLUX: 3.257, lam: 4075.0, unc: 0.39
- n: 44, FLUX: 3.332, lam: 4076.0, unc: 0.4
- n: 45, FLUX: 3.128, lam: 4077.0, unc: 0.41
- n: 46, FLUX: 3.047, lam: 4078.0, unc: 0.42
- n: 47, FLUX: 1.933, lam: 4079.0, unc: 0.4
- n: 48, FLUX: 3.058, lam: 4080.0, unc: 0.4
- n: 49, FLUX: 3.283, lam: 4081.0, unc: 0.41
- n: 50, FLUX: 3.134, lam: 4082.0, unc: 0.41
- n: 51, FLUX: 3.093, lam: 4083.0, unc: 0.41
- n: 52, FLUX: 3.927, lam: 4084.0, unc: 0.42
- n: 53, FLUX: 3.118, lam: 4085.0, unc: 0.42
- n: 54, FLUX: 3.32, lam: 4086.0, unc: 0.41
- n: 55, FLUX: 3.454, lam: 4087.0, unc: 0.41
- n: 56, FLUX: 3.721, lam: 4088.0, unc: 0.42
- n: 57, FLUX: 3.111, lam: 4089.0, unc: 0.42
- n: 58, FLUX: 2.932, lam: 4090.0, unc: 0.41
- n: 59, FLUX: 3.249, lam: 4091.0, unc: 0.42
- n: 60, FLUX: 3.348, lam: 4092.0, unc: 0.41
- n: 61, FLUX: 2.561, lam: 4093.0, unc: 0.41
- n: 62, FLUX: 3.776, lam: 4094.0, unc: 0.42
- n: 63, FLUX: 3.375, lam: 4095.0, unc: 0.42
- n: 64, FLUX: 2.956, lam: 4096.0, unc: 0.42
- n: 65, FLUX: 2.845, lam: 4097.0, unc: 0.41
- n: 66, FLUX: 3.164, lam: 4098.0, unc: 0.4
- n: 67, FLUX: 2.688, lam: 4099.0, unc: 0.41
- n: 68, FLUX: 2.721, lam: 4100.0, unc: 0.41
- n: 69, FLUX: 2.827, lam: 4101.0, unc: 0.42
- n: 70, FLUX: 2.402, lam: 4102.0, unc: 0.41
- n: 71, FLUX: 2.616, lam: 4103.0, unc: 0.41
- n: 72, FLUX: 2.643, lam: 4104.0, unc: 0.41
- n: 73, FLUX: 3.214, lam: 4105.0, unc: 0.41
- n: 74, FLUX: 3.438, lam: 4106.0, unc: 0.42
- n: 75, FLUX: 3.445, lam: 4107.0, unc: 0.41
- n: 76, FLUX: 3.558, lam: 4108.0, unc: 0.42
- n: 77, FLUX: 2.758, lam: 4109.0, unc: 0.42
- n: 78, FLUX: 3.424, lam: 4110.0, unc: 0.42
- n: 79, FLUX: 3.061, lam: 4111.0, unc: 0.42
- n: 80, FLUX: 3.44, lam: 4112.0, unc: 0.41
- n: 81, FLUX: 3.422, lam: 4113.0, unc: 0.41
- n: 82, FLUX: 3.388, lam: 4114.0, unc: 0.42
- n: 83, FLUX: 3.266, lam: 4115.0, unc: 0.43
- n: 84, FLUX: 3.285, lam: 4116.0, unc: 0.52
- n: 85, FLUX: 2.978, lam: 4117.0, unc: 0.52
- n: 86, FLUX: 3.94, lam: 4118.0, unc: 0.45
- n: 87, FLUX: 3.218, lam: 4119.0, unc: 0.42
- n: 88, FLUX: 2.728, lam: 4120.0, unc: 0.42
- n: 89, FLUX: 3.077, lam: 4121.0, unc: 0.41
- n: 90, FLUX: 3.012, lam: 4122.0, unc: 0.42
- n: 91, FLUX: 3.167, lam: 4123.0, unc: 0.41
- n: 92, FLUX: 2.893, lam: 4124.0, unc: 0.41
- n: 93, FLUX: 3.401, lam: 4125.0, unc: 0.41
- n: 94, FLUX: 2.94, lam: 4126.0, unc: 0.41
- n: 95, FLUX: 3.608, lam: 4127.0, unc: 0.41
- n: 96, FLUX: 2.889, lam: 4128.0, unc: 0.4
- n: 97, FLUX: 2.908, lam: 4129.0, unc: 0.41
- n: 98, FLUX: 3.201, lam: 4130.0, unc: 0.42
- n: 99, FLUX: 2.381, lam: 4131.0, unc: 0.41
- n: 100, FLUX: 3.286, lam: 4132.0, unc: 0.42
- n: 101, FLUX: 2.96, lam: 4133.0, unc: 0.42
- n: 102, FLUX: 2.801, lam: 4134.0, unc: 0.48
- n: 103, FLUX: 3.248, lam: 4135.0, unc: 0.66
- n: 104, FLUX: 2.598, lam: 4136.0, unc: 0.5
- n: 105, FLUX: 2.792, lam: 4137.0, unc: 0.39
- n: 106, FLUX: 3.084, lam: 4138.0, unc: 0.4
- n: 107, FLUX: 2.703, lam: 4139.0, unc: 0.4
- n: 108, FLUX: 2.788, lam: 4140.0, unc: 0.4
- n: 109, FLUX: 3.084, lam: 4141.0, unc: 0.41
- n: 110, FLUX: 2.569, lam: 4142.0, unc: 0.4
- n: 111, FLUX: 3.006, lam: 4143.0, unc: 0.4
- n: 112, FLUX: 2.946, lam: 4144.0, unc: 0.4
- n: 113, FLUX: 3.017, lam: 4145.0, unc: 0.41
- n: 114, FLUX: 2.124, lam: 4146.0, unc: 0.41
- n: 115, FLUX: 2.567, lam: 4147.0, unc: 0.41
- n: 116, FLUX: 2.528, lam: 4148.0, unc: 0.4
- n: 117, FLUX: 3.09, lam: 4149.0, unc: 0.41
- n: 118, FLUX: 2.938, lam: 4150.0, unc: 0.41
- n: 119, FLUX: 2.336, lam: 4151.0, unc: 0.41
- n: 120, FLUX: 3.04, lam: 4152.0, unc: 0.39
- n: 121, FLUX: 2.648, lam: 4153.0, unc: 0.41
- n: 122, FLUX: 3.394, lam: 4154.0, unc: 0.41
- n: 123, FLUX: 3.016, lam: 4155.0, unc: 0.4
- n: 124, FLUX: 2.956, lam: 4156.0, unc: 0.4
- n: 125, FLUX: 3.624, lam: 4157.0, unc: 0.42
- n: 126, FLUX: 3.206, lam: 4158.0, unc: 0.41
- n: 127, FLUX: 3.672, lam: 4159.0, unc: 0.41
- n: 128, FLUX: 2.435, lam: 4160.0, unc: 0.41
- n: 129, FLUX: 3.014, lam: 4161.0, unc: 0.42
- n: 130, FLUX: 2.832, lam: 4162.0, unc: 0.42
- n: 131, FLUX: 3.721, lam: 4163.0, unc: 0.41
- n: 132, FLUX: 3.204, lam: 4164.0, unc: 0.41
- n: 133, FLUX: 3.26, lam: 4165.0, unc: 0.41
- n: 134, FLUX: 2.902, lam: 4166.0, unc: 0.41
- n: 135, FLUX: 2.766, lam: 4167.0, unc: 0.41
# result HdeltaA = -2.6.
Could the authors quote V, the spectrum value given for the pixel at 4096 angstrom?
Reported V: 2.956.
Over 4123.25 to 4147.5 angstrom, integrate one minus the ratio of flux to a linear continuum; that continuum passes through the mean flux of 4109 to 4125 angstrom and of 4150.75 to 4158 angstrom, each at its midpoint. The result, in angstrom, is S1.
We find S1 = 1.7 angstrom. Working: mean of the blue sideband 3.21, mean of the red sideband 3.04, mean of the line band 2.91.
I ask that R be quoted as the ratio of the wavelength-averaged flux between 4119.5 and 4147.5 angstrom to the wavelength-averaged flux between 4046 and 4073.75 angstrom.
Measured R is 1.0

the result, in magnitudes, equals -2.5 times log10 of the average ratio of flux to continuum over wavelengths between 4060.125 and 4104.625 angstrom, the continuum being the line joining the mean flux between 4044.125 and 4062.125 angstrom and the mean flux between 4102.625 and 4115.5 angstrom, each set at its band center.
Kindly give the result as 0.04 mag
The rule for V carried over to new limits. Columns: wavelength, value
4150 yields 2.938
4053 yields 4.274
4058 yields 3.032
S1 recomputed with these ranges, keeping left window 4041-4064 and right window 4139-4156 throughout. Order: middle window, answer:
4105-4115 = -1.35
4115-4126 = -1.03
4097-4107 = 0.20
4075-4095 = -1.35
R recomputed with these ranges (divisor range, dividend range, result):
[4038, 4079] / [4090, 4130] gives 1.02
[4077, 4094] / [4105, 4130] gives 1.02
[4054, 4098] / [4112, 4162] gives 0.98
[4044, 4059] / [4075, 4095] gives 1.02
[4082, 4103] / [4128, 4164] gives 0.94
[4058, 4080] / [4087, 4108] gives 1.03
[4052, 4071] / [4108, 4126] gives 1.08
